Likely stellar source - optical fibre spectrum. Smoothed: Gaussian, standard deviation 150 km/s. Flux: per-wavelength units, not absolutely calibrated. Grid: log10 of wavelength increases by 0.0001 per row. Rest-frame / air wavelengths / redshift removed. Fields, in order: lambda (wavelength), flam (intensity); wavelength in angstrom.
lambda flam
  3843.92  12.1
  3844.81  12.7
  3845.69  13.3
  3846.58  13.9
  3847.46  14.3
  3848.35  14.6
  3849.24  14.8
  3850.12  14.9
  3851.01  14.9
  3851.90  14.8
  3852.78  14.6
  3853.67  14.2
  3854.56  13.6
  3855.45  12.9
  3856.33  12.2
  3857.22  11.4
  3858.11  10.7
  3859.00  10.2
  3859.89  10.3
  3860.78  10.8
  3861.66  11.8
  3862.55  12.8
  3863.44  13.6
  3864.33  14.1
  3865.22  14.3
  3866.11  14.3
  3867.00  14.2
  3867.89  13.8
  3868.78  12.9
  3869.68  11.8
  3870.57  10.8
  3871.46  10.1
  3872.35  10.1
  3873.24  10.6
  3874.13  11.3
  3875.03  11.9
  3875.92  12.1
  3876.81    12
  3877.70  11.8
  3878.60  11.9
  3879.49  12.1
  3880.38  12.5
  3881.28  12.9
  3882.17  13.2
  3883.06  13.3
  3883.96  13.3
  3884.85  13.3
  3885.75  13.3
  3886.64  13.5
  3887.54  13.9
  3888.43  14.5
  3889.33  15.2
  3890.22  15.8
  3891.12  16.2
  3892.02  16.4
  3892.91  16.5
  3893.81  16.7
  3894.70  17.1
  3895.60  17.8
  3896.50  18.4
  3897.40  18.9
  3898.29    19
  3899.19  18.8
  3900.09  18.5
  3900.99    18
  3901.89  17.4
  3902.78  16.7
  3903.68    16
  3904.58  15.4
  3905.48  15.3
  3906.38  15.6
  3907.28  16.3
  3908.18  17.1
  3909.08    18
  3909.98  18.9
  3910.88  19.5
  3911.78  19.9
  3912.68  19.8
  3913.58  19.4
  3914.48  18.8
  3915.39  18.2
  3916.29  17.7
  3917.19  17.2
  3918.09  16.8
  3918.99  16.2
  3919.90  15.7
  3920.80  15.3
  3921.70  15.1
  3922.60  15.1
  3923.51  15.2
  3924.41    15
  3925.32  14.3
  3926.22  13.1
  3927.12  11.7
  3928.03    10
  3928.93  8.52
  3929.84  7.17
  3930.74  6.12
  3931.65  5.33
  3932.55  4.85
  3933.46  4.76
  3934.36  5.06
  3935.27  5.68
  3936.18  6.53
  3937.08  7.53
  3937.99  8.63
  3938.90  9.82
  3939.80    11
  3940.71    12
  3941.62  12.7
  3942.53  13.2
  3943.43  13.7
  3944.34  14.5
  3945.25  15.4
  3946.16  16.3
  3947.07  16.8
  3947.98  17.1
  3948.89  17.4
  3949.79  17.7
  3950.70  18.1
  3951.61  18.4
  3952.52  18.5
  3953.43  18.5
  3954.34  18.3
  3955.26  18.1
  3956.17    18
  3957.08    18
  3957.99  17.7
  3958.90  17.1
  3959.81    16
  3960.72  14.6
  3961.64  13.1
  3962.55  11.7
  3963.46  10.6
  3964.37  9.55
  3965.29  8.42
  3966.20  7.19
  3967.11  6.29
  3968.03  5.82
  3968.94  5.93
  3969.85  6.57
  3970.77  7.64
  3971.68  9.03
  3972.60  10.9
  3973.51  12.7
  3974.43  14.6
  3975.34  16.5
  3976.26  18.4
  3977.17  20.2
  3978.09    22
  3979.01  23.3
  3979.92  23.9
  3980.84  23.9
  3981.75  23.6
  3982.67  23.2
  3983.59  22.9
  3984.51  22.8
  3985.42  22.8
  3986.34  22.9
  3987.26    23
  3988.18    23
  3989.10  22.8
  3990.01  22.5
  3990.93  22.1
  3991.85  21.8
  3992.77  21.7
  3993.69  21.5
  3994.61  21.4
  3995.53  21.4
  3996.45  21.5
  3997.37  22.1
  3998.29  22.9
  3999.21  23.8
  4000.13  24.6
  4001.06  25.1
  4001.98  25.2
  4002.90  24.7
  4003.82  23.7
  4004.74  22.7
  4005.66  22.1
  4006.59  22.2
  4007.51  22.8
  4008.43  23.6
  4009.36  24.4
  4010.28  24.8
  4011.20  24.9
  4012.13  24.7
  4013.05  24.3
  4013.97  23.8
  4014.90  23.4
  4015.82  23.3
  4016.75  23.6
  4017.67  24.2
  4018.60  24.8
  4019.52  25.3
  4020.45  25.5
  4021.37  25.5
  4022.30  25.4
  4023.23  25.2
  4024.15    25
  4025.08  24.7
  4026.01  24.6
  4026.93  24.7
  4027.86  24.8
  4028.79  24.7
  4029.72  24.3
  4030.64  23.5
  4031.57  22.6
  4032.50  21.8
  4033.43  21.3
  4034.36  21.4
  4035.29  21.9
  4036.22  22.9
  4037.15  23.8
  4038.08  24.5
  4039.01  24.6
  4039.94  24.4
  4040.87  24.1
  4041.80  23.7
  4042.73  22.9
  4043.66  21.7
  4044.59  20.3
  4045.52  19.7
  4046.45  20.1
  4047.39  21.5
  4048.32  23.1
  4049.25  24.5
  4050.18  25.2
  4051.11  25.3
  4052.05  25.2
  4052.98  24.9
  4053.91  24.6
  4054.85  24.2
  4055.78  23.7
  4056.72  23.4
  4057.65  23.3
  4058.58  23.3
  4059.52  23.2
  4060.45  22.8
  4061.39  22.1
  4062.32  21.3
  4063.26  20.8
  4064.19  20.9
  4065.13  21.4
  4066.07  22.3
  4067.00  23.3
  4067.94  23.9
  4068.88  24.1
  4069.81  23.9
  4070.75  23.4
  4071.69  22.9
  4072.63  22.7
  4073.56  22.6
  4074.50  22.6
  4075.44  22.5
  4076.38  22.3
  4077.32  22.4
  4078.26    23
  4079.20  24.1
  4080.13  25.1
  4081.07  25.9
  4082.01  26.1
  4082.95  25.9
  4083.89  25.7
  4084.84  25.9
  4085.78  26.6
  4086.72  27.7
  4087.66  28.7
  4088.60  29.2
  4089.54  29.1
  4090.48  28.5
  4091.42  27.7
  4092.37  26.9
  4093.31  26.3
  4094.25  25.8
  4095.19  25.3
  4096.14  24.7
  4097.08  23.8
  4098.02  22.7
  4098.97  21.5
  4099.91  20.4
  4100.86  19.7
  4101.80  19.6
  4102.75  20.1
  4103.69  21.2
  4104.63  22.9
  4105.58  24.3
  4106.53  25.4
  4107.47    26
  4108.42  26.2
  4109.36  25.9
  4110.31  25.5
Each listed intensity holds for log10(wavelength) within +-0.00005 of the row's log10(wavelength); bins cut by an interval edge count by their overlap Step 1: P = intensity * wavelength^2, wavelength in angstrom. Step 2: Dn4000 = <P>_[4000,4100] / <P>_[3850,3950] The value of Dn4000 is 1.87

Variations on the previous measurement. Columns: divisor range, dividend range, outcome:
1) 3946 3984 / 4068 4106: 1.66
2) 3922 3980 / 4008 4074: 1.91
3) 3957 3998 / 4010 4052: 1.41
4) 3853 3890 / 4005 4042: 2.06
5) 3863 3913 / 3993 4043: 1.69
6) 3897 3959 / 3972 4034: 1.60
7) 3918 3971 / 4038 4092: 2.04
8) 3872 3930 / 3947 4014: 1.30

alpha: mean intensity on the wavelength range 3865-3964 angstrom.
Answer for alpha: 14.3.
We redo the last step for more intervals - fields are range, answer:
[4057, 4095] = 24.4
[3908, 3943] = 13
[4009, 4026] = 24.6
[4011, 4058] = 23.7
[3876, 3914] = 15.9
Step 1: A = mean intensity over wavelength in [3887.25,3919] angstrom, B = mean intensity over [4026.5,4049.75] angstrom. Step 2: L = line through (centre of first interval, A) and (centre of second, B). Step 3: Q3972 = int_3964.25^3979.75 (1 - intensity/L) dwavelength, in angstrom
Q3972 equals 6.05 angstrom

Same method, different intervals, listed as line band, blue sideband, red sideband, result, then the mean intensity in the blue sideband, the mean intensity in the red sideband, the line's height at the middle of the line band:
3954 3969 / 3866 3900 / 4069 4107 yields 4.24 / 14.1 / 24.4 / 18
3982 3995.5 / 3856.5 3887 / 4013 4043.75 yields -0.96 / 12.3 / 23.9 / 21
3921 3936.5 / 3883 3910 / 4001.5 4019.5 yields 7.26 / 16.3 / 23.9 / 18.4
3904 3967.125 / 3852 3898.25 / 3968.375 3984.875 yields 6.08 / 13.4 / 17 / 15.6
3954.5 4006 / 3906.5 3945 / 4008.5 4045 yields 2.29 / 13.2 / 23.9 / 18.9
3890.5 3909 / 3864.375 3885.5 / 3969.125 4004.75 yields -3.81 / 12.4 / 20.5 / 14.2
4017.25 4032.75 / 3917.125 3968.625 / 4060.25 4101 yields -3.91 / 12.8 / 24.2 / 19.6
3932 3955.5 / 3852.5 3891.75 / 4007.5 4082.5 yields 5.86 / 12.7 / 23.5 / 17.2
